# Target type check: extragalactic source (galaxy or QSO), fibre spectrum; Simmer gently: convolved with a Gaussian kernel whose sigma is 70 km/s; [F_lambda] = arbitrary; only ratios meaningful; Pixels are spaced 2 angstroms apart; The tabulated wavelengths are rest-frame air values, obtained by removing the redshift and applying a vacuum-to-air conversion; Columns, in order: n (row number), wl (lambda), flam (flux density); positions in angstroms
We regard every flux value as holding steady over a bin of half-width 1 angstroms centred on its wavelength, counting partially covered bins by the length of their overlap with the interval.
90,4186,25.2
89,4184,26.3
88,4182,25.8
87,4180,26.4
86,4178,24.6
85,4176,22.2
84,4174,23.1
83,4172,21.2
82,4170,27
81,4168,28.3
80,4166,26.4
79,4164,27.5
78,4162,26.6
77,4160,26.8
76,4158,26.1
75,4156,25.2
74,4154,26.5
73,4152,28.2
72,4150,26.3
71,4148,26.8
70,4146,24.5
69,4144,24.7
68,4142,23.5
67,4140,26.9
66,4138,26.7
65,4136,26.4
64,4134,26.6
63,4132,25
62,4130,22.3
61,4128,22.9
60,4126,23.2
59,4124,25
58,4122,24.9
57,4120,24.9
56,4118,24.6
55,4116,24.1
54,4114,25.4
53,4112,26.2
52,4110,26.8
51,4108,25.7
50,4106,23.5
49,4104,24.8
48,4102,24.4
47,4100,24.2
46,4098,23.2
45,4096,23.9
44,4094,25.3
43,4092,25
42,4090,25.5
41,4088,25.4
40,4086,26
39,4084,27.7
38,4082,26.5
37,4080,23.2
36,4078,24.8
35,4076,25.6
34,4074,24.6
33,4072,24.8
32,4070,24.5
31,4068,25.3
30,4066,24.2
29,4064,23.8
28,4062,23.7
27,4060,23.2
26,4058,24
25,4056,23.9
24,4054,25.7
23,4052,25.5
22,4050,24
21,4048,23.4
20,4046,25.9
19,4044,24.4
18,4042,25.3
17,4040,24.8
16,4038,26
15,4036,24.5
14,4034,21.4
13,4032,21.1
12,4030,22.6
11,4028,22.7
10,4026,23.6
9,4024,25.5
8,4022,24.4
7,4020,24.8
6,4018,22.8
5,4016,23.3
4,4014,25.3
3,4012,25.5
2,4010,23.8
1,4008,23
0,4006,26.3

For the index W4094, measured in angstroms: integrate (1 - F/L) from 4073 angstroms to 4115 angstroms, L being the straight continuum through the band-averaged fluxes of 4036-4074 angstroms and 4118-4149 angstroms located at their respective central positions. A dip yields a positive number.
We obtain -0.63 angstroms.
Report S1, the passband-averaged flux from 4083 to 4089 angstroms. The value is 26.4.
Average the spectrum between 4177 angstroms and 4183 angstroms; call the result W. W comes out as 25.6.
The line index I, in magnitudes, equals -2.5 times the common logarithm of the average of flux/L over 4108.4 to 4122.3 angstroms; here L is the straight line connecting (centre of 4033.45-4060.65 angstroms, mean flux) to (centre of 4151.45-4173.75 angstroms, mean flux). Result 0.01 mag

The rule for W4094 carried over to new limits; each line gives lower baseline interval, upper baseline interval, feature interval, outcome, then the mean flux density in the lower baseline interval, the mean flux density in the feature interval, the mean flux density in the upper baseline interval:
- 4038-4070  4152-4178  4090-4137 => 0.74 angstroms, 24.5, 24.7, 25.6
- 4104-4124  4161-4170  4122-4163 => 1.19 angstroms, 25.1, 25.5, 27.2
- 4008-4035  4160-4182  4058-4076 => -0.14 angstroms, 23.6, 24.3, 25.4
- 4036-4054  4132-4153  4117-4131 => 0.99 angstroms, 24.9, 24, 26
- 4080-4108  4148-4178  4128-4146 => 0.29 angstroms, 25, 25.1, 25.8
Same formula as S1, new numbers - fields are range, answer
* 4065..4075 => 24.7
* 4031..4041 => 23.6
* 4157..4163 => 26.5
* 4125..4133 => 23.3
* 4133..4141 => 26.6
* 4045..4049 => 24.6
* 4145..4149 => 25.6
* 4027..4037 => 22.5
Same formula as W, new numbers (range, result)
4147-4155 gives 26.9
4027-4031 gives 22.6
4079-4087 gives 25.9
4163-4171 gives 27.3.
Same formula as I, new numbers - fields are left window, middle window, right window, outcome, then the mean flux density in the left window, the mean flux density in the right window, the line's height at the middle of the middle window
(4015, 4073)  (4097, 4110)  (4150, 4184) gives 0.02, 24.1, 25.8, 24.9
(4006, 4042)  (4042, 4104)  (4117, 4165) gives -0.01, 23.9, 25.5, 24.6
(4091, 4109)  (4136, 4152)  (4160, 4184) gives -0.03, 24.4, 25.5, 25.1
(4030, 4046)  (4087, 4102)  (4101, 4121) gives 0.01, 24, 25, 24.8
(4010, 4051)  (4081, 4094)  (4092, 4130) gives -0.07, 24.1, 24.6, 24.4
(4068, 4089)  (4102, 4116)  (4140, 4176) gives 0.01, 25.3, 25.7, 25.5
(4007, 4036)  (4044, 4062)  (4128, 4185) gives -0.02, 23.6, 25.6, 24.1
